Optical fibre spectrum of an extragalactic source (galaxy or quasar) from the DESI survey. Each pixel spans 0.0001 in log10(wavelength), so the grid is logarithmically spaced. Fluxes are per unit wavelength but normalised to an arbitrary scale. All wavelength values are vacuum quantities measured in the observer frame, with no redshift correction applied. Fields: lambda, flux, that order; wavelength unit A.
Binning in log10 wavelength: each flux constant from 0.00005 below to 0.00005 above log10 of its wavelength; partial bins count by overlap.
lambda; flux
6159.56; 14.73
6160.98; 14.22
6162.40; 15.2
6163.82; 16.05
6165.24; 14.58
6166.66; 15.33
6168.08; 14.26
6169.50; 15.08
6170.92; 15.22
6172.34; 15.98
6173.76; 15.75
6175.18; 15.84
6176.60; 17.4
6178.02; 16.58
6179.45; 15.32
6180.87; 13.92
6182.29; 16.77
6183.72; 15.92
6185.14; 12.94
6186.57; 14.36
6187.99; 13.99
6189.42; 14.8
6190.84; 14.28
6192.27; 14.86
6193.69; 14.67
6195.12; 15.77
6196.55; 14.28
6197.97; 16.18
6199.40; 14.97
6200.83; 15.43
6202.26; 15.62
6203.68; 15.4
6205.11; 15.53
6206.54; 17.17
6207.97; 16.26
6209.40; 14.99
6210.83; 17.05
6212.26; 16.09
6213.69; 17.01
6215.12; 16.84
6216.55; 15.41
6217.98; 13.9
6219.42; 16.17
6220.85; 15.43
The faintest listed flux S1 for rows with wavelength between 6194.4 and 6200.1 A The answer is 14.28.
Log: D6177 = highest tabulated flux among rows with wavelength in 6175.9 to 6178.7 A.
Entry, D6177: 17.4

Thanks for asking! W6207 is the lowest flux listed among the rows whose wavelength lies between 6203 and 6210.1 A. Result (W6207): 14.99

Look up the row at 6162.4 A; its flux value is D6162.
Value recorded 15.2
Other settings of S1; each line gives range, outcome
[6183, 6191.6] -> 12.94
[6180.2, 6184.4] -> 13.92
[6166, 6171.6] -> 14.26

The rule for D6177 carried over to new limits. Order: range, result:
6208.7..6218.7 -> 17.05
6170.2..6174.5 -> 15.98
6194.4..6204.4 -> 16.18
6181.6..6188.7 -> 16.77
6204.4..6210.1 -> 17.17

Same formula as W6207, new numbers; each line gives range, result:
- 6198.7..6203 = 14.97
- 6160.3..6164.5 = 14.22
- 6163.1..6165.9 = 14.58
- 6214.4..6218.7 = 13.9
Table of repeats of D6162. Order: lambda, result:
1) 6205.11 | 15.53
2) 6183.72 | 15.92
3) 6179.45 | 15.32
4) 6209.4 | 14.99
